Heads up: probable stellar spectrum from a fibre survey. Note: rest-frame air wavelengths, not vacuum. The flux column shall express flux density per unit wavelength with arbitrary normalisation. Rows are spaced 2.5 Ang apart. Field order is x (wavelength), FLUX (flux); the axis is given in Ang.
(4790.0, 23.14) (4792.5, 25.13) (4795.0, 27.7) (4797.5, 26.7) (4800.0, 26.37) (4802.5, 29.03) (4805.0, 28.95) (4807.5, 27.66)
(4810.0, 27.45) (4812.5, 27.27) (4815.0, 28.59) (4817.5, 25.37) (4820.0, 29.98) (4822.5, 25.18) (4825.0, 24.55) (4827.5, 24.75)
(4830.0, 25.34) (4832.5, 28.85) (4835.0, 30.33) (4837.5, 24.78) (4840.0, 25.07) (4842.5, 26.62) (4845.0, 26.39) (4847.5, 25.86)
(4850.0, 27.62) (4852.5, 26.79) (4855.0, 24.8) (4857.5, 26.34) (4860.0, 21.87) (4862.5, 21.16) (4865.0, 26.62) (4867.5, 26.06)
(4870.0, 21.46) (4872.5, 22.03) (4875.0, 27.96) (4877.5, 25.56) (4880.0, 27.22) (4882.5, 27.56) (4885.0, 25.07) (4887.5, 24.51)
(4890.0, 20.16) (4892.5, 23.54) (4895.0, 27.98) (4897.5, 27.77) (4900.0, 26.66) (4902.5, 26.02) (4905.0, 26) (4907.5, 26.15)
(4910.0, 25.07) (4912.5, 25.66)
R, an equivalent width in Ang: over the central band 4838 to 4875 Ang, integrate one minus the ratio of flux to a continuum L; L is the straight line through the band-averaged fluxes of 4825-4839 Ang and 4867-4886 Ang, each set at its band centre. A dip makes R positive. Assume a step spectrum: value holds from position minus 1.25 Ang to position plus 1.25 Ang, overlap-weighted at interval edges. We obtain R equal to 1.3 Ang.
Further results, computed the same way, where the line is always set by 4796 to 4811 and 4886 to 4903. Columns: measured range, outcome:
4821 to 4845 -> 0.60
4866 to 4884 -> 0.21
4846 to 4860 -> 0.24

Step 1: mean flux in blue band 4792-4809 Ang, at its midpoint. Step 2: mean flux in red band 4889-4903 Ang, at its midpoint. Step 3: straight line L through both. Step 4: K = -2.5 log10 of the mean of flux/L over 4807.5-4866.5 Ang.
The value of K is 0.02 mag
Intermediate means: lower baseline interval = 27.5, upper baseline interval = 25.4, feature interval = 26.2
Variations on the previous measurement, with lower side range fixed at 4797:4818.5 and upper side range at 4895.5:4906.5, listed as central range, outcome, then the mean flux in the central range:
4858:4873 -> 0.155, 23.4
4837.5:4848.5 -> 0.056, 25.9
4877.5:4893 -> 0.086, 24.8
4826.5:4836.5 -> 0.000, 27.3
